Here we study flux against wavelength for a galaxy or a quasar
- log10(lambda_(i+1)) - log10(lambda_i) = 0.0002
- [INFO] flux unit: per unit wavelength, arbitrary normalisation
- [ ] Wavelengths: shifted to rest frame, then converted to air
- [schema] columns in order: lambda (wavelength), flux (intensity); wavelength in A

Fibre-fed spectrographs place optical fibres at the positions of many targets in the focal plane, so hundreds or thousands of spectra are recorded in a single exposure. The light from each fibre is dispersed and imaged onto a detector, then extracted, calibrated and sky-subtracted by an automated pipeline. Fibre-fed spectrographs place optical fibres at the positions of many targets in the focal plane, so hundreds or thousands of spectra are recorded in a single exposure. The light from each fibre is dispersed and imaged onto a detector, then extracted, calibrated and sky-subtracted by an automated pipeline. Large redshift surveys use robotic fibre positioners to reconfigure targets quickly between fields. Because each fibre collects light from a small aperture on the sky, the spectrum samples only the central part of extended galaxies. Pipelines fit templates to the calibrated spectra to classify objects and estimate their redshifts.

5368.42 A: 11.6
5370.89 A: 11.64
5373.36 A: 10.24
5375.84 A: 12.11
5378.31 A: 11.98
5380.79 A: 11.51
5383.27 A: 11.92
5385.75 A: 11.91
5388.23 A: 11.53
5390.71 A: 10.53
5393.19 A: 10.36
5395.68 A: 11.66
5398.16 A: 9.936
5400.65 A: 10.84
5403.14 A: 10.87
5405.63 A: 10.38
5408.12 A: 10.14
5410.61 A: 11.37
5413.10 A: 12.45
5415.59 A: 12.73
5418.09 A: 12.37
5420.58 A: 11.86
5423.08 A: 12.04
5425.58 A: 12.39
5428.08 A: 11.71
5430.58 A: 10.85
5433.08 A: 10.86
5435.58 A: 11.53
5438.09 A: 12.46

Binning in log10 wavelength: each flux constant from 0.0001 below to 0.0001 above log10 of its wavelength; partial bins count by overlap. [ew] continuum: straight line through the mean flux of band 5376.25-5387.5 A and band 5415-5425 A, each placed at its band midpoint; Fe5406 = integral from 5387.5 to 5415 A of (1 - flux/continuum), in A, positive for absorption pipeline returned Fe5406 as 2.5 A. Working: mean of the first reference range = 11.8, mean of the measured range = 10.9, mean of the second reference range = 12.2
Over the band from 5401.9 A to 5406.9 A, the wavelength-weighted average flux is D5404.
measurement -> 10.6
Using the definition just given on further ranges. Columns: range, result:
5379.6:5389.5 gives 11.7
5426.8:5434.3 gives 11.1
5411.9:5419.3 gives 12.5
